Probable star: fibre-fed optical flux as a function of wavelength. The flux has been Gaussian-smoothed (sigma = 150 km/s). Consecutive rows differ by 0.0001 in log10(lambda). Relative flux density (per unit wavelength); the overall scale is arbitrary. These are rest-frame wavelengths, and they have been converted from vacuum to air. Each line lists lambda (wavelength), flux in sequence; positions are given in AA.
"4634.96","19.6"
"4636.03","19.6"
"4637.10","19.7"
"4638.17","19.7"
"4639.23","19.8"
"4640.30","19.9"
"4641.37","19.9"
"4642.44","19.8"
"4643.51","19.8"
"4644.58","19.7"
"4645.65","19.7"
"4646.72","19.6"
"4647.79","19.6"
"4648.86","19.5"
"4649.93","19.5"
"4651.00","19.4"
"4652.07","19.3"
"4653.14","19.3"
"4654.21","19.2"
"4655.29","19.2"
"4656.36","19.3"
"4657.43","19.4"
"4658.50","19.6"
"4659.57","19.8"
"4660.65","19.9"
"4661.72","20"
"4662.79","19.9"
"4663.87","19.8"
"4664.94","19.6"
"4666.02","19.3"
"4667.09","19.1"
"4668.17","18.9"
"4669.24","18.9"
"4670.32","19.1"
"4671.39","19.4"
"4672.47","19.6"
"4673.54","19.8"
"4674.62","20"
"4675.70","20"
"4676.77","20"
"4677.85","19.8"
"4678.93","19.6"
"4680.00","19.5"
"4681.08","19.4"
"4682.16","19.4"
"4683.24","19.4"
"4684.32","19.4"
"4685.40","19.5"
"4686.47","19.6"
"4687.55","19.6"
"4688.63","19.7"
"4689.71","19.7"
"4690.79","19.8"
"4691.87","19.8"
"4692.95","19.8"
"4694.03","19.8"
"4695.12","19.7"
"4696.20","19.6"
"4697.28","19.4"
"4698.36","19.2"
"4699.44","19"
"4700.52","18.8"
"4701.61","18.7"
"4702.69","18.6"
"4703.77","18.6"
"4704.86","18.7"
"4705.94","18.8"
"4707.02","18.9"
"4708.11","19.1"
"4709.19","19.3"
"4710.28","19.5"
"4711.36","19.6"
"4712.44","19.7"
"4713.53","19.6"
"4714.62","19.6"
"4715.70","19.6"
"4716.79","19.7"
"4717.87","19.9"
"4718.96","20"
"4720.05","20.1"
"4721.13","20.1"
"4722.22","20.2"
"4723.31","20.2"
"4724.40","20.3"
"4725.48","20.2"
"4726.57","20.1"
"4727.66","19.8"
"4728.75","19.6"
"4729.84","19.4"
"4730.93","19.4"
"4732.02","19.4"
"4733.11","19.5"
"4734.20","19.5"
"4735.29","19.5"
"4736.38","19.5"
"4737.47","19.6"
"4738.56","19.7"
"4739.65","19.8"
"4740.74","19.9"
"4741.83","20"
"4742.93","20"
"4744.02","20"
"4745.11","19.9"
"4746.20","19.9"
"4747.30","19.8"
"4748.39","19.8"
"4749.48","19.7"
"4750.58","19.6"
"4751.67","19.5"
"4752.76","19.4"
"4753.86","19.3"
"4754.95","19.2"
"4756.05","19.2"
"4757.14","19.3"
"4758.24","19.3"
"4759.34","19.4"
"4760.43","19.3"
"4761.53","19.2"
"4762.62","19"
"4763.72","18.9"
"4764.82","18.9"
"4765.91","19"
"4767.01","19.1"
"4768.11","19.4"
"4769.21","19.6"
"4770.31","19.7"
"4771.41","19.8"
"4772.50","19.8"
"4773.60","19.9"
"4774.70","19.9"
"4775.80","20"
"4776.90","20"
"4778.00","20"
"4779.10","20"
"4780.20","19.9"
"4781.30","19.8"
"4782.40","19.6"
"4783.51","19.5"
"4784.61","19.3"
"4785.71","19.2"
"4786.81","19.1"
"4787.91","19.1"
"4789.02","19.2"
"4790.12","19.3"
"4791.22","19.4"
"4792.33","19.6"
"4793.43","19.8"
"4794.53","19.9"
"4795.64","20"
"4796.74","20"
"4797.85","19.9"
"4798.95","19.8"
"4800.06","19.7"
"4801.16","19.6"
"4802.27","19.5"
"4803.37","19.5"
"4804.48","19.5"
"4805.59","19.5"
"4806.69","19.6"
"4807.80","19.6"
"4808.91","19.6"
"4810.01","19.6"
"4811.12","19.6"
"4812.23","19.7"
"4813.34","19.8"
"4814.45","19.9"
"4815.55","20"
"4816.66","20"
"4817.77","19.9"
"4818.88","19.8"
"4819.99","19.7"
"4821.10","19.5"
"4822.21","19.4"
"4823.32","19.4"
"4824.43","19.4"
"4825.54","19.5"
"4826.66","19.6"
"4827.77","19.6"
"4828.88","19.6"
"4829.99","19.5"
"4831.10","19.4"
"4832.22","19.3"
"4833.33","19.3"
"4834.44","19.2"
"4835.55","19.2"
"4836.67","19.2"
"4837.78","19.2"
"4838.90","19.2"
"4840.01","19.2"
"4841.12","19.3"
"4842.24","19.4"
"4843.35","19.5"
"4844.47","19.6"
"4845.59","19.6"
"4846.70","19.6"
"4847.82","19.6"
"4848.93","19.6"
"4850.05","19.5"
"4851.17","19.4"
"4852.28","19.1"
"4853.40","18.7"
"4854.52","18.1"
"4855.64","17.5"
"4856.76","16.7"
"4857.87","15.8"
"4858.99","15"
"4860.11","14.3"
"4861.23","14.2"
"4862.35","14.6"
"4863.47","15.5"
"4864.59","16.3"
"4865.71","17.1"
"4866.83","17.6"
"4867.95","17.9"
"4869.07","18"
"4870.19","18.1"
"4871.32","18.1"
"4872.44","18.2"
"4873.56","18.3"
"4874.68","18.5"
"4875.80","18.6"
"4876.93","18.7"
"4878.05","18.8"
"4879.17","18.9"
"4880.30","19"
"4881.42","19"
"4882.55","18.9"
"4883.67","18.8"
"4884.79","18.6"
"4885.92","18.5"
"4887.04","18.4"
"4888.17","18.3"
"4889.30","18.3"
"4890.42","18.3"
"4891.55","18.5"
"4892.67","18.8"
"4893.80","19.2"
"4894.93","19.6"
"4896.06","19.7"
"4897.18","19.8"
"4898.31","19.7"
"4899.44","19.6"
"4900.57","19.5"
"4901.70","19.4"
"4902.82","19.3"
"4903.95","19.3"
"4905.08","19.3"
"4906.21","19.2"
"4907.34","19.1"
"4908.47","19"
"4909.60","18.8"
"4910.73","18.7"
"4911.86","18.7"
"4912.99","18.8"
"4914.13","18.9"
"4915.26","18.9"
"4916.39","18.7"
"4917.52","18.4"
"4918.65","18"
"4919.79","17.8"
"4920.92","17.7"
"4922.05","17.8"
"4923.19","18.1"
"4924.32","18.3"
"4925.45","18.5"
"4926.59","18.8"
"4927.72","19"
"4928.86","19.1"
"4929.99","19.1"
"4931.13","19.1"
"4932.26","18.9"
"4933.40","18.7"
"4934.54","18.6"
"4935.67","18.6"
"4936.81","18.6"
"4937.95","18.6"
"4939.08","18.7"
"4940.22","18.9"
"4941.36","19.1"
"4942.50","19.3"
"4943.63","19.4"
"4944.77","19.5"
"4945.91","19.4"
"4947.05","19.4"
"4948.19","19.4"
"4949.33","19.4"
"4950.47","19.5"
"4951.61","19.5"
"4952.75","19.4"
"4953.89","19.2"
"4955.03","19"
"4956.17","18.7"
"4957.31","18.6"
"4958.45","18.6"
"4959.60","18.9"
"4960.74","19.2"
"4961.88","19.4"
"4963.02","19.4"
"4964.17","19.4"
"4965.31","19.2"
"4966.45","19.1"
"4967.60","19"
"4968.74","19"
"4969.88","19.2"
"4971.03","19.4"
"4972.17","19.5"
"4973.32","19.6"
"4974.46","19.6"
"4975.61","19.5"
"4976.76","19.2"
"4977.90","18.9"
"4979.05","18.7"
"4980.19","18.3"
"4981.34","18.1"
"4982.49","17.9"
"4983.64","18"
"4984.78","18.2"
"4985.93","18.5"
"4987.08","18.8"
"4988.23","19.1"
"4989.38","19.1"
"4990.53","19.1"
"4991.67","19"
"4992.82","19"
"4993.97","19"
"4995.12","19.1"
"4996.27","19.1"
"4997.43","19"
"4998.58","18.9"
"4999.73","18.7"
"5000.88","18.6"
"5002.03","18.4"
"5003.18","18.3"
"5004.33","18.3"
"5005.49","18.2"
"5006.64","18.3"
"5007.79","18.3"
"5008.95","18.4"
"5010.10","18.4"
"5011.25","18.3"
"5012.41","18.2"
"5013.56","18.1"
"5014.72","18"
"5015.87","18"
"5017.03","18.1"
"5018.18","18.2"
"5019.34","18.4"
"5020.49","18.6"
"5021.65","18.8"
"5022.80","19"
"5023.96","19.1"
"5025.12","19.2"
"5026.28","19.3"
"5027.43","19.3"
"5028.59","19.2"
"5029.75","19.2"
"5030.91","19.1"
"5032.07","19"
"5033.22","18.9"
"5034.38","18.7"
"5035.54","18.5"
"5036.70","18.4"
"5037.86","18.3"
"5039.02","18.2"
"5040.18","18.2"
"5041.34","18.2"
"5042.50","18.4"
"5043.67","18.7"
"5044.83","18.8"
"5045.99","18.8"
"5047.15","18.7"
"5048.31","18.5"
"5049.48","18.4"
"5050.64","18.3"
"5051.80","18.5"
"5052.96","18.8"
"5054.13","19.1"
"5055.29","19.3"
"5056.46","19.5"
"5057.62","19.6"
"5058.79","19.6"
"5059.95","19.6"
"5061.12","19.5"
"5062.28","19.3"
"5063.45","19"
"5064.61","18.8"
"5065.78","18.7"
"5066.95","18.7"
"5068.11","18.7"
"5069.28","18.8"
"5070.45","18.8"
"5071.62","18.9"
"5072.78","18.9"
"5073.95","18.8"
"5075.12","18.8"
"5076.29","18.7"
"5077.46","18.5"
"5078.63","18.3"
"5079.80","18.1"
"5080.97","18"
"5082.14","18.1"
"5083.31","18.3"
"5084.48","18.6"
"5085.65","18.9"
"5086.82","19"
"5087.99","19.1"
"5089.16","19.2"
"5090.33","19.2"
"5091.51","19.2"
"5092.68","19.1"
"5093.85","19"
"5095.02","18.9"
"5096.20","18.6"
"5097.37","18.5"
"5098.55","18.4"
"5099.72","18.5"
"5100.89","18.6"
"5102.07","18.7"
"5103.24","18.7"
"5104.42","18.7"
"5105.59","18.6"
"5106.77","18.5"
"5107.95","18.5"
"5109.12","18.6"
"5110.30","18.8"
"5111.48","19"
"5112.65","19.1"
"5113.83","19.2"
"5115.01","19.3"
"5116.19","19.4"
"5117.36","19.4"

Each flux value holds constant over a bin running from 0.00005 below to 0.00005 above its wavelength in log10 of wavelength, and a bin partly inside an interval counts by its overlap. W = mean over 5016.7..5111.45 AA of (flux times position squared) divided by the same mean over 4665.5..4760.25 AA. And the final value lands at 1.11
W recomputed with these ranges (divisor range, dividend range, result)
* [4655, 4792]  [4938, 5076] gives 1.08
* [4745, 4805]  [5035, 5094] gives 1.08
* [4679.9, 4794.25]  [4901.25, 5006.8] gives 1.06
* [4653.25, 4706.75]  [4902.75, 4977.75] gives 1.09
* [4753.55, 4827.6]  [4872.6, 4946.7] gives 1.01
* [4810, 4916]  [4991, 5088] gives 1.07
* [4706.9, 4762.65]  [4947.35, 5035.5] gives 1.07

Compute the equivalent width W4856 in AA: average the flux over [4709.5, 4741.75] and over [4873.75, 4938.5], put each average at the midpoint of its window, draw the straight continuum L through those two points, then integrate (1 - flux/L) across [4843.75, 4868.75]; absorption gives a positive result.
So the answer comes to 2.0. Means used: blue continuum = 19.8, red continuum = 18.8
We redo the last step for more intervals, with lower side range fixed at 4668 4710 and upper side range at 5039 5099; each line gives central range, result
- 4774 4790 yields -0.3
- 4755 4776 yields -0.1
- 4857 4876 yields 2.3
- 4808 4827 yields -0.5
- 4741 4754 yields -0.3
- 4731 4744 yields -0.2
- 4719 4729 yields -0.4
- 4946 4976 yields -0.4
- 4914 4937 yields 0.6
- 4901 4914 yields 0.0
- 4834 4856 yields -0.1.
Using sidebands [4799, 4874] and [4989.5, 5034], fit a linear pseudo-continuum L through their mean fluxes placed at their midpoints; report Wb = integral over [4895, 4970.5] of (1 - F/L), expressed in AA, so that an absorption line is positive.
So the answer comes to -1.1 AA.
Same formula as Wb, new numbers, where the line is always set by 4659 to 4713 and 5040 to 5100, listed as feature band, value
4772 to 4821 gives -1.09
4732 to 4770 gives -0.31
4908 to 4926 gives 0.58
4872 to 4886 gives 0.31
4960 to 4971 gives -0.14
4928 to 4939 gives 0.12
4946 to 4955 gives -0.18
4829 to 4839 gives -0.05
